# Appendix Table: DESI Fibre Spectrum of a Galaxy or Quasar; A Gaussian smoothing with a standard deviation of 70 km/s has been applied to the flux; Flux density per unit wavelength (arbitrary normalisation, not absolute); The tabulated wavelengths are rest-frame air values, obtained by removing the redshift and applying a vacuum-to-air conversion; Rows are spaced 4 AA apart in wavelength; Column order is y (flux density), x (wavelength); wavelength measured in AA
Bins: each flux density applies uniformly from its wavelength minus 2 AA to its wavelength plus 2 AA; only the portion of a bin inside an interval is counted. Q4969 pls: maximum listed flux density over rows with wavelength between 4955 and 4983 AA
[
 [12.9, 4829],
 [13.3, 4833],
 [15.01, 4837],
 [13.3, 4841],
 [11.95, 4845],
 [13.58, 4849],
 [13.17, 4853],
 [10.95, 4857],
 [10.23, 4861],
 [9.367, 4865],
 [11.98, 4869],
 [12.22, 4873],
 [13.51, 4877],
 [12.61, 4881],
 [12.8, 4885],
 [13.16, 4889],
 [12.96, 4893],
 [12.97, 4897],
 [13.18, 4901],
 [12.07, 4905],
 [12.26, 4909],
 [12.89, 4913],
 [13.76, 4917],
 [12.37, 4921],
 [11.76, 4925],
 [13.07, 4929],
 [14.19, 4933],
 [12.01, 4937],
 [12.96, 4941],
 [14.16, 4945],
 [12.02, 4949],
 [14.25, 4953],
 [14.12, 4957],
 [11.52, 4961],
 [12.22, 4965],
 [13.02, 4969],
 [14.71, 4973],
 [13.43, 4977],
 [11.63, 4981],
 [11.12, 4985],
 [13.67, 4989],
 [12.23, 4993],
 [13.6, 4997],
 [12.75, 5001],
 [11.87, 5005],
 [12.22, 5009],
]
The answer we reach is 14.71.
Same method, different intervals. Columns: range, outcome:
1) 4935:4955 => 14.25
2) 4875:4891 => 13.51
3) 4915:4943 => 14.19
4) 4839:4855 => 13.58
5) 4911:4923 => 13.76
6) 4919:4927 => 12.37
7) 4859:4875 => 12.22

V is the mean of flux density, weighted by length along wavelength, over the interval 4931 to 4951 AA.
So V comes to 13.1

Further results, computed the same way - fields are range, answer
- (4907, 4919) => 13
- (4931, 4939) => 13.1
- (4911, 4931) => 12.8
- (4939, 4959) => 13.5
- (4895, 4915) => 12.7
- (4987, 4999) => 13.2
